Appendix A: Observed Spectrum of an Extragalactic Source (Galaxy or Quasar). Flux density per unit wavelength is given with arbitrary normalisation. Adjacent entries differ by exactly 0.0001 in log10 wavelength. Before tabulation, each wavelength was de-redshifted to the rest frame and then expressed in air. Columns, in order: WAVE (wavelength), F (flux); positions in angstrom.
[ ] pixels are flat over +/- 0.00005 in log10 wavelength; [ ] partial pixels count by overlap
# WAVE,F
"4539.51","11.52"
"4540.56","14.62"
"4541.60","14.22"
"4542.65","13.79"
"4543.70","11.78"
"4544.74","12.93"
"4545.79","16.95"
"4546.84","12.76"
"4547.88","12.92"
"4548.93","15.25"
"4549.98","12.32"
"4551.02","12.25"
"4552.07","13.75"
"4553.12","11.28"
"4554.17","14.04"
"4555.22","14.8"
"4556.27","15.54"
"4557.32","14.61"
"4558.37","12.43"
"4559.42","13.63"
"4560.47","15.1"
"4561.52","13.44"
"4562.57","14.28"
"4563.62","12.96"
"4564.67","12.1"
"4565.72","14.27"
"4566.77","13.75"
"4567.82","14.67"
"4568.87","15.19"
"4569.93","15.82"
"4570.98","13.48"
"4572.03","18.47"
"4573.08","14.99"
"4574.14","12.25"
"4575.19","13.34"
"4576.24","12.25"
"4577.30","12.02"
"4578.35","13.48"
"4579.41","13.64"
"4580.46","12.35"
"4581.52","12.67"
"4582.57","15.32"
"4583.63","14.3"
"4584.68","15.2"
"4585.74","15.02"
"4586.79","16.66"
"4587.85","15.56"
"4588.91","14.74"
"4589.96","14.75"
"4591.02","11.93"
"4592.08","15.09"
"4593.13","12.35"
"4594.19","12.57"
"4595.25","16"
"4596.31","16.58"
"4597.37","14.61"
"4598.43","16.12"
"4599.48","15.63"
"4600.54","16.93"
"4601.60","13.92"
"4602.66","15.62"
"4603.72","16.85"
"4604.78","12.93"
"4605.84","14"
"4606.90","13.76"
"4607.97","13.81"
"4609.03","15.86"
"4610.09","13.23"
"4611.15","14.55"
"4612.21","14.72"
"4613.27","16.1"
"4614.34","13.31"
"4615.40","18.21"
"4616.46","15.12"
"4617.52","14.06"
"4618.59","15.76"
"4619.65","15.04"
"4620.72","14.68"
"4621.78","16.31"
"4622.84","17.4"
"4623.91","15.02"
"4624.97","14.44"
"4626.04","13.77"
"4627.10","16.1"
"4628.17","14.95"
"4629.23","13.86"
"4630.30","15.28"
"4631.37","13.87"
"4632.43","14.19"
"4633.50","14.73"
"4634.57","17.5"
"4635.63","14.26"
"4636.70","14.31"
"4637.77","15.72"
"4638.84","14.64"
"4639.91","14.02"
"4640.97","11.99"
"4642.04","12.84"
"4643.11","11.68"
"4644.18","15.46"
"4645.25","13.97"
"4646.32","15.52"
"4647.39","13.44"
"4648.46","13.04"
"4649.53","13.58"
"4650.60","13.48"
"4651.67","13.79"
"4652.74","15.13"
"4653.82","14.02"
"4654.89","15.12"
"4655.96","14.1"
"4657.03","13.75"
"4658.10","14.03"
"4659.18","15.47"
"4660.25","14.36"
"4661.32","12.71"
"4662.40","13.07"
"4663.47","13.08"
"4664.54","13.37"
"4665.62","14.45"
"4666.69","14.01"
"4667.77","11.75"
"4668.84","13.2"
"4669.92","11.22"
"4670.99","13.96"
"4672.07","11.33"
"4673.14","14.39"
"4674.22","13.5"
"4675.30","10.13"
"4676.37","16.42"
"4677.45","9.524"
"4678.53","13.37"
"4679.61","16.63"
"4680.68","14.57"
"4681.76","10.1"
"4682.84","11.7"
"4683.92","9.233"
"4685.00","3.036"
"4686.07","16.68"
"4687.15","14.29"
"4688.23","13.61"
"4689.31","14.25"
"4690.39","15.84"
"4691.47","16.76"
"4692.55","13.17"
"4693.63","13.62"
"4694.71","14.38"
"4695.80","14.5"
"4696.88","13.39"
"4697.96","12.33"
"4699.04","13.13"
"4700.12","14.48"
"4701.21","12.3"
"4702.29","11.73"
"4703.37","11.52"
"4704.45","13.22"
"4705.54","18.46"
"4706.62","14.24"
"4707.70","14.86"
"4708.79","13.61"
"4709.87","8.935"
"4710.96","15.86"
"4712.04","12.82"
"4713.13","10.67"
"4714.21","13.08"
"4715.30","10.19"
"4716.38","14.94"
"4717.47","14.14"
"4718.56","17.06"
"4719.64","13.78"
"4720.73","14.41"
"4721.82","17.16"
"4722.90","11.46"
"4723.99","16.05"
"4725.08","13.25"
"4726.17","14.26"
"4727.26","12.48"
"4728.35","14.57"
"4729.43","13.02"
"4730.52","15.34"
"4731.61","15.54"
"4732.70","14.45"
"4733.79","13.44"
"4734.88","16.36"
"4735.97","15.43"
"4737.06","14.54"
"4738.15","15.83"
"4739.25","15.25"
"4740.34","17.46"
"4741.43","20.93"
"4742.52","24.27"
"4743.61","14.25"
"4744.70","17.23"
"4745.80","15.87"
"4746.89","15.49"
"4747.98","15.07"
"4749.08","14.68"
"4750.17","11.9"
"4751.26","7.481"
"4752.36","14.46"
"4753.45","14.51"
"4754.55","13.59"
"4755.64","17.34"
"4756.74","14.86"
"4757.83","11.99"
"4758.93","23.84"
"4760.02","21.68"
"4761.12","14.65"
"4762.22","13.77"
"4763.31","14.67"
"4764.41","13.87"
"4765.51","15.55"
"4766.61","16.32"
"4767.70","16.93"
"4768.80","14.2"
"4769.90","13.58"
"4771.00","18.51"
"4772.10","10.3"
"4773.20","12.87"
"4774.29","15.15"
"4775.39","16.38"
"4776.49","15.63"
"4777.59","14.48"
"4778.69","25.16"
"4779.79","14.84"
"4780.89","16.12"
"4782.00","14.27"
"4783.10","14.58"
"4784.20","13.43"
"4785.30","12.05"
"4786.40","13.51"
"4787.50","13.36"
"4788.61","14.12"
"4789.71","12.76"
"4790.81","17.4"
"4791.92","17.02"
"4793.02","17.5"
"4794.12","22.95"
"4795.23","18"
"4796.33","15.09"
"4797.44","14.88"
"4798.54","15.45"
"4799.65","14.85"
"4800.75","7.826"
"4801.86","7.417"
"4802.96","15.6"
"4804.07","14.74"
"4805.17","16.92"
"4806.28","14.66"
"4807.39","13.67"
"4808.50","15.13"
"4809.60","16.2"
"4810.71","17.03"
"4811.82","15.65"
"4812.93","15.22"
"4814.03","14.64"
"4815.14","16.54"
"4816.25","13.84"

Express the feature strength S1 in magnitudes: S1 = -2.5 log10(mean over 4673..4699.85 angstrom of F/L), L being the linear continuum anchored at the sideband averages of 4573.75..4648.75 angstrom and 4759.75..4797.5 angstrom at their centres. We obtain 0.14 mag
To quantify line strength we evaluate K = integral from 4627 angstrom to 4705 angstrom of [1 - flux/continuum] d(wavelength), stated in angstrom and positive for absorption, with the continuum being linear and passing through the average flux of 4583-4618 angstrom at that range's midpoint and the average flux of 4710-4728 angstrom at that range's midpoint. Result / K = 3.7 angstrom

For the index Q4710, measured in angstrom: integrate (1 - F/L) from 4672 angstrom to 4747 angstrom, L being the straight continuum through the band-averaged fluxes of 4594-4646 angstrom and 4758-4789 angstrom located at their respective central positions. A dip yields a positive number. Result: 5.58 angstrom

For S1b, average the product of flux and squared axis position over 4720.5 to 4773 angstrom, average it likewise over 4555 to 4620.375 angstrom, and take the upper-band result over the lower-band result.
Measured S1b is 1.13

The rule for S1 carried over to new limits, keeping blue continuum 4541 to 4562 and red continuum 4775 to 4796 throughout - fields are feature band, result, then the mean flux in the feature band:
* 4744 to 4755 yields 0.12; 14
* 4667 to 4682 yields 0.15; 12.9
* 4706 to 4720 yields 0.14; 13.4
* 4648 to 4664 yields 0.06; 13.9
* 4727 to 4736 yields 0.07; 14.5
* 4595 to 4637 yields -0.06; 15.1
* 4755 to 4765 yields -0.04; 16.3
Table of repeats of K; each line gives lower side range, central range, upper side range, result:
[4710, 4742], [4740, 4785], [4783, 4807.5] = -3.08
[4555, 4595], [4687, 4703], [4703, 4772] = 0.94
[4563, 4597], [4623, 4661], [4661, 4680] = -2.58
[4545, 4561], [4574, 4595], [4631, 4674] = 0.00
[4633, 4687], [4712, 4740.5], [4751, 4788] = 0.34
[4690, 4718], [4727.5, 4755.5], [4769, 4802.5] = -2.07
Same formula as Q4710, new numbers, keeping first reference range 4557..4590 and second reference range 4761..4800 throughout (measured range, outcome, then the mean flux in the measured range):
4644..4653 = 0.32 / 14.1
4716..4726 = 0.24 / 14.7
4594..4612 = -0.76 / 14.9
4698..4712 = 1.39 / 13.5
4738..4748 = -1.42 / 17.3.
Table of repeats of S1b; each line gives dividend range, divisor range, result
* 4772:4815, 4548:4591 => 1.19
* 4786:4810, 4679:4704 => 1.19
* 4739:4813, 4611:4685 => 1.17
